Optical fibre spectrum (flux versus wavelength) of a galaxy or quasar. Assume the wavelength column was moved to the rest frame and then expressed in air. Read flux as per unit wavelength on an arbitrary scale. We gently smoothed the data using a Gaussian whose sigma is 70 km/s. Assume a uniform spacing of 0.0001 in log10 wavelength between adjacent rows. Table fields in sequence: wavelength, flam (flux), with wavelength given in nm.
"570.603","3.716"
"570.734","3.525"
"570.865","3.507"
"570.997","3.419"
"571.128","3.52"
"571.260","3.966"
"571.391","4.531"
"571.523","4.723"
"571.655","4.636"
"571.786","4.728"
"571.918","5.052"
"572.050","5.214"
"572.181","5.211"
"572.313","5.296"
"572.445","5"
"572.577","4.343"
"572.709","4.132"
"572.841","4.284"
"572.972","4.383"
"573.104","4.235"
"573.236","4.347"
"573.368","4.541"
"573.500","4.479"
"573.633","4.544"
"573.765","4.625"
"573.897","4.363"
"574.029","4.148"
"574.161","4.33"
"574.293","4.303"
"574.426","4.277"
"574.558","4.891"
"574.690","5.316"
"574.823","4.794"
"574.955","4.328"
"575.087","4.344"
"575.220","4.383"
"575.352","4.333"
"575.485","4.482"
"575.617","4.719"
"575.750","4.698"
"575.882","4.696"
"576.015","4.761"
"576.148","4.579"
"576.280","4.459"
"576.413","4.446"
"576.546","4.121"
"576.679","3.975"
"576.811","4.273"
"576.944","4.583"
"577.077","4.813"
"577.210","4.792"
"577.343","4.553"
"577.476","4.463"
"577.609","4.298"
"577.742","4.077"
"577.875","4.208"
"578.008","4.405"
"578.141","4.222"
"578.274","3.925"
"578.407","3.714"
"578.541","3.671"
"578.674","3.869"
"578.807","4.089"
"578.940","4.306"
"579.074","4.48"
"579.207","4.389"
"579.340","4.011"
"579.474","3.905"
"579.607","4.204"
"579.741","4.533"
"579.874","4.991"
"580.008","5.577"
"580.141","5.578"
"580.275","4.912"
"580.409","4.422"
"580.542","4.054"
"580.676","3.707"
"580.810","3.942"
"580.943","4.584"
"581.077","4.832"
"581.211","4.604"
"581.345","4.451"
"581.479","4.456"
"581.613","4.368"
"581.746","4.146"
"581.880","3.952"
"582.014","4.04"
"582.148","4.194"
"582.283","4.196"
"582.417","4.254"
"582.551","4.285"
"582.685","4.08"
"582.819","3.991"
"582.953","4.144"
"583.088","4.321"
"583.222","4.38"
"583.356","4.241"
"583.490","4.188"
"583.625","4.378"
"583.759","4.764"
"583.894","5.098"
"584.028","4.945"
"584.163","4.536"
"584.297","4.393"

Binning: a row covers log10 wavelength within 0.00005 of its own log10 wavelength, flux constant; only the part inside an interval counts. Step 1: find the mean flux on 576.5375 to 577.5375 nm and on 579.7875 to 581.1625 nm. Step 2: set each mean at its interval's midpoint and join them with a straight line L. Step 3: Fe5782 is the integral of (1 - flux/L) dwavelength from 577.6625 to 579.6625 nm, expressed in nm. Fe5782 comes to 0.20 nm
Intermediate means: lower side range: 4.47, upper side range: 4.66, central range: 4.1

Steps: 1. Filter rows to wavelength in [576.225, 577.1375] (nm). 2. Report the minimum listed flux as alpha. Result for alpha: 3.975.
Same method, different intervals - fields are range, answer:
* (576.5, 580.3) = 3.671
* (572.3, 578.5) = 3.714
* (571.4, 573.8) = 4.132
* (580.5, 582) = 3.707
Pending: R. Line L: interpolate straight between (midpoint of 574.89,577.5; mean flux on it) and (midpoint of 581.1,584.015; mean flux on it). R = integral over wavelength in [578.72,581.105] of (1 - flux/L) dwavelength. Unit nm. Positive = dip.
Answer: -0.04 nm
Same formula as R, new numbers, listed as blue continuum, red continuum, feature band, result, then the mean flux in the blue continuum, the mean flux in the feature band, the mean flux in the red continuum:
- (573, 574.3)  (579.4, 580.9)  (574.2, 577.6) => -0.07 nm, 4.39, 4.53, 4.53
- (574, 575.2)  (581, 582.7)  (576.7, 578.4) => 0.03 nm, 4.53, 4.35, 4.3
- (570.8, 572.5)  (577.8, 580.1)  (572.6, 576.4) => -0.06 nm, 4.52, 4.49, 4.28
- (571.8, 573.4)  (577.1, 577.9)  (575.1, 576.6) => 0.00 nm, 4.67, 4.51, 4.43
